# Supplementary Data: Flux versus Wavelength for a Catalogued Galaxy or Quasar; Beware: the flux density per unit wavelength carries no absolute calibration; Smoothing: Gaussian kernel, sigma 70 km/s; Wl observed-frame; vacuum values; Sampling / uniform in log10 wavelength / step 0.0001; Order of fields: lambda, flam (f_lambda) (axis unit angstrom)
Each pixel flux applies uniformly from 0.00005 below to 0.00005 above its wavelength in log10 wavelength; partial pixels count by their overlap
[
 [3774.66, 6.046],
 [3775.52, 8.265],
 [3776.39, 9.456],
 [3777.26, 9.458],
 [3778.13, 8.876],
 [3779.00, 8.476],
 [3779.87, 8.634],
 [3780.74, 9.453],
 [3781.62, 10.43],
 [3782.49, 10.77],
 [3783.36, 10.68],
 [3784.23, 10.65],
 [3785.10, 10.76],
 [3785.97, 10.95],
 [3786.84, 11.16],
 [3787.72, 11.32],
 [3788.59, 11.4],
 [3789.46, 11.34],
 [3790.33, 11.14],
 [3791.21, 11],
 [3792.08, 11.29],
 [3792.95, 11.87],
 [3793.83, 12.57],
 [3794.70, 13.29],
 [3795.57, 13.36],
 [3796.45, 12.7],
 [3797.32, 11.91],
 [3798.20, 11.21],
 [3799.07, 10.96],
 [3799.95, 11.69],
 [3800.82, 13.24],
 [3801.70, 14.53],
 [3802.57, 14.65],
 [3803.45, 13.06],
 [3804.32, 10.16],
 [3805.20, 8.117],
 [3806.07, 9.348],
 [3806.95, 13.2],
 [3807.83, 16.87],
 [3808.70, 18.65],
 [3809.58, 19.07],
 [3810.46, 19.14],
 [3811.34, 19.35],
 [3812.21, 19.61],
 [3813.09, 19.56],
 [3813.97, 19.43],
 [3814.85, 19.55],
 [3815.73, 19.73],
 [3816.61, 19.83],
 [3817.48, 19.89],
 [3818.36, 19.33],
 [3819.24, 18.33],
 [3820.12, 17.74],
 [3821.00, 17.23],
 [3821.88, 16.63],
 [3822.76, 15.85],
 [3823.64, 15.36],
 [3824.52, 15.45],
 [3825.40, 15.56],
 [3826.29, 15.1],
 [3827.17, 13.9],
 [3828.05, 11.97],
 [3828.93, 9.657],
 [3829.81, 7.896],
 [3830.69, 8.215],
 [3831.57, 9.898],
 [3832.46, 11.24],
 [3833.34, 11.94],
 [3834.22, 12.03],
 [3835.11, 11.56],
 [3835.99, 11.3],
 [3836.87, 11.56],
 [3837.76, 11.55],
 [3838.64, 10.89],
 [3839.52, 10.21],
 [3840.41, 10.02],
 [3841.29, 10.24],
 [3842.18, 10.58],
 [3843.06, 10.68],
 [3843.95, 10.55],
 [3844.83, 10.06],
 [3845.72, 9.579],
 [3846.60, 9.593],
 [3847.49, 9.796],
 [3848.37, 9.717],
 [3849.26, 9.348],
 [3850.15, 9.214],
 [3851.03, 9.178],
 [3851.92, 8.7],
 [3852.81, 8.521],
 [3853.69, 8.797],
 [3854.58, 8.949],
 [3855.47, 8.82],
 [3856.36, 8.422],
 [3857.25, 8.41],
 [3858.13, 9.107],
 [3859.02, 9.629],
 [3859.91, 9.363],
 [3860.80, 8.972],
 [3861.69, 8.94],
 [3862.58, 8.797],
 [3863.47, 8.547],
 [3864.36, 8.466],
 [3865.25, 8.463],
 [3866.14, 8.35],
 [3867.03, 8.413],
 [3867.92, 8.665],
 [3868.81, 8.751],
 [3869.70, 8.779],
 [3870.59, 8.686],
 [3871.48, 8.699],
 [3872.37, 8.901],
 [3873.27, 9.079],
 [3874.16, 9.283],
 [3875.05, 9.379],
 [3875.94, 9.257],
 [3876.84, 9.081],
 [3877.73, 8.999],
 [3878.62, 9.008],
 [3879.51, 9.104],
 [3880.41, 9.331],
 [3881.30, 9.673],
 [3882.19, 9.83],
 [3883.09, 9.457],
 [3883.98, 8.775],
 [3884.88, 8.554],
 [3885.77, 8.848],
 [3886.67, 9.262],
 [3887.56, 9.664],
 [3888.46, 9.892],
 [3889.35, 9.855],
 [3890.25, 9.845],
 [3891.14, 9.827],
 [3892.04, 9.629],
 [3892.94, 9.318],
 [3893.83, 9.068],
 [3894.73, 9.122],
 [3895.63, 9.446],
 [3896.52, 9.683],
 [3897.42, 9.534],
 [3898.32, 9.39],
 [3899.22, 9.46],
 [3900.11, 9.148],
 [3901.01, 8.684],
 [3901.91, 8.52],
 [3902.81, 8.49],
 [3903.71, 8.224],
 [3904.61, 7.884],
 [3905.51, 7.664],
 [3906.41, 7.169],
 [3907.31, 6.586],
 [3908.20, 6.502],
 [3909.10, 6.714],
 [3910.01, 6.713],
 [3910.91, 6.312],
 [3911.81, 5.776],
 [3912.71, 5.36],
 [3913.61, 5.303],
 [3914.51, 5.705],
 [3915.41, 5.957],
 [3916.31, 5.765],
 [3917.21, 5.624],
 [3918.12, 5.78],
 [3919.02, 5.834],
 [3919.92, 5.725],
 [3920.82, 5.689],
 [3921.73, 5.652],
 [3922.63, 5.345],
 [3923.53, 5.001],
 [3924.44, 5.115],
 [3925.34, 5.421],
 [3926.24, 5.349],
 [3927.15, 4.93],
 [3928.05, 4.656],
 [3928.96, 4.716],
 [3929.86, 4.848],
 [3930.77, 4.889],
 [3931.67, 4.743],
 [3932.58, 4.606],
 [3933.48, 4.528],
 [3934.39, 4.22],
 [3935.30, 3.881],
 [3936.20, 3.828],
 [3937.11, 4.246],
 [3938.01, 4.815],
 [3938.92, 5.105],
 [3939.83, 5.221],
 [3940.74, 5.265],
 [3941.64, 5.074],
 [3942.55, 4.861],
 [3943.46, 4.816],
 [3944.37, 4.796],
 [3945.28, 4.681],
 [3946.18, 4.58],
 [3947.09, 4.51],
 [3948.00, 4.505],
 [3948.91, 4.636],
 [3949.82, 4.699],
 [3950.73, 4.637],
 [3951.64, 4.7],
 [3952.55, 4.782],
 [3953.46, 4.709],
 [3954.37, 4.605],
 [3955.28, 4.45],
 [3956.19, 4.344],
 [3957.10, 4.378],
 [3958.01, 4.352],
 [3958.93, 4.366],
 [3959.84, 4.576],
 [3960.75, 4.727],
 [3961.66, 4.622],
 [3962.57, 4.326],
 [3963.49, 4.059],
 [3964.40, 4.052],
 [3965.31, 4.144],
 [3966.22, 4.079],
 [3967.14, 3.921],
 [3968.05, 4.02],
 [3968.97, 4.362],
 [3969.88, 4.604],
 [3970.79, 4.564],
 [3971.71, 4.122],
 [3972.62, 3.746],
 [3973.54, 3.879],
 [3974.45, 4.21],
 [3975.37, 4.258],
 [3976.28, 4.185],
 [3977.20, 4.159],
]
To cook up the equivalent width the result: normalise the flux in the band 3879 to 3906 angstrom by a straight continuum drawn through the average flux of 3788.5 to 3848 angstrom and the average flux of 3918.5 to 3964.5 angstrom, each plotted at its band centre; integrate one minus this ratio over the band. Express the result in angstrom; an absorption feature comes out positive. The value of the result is -3.19 angstrom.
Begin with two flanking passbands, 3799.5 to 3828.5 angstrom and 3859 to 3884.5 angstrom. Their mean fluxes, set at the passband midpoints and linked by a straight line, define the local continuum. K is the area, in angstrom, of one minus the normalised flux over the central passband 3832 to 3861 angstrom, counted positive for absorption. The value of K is 5.1 angstrom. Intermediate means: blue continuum 16.1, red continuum 8.98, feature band 9.96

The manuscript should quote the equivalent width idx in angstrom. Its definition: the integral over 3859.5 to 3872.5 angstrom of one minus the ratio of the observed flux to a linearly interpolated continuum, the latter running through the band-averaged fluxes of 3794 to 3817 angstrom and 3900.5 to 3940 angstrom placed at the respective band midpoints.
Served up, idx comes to 1.8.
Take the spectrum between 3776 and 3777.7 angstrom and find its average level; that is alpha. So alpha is 9.45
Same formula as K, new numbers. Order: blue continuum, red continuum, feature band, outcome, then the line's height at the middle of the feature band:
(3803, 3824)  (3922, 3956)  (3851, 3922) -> 9.8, 9.83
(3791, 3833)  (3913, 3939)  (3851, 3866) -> 2.6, 10.7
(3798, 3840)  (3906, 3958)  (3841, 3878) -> 6.4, 11.1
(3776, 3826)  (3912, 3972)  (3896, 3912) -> -1.6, 7.22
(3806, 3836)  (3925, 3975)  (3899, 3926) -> 4.4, 7.73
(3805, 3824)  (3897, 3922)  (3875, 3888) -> 1.1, 10.1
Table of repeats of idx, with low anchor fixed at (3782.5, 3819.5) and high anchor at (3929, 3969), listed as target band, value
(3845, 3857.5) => 2.04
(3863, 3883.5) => 0.99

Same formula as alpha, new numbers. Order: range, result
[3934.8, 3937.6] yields 4.01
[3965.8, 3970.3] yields 4.19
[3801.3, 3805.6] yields 12.1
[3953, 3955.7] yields 4.59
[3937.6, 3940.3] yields 5.04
